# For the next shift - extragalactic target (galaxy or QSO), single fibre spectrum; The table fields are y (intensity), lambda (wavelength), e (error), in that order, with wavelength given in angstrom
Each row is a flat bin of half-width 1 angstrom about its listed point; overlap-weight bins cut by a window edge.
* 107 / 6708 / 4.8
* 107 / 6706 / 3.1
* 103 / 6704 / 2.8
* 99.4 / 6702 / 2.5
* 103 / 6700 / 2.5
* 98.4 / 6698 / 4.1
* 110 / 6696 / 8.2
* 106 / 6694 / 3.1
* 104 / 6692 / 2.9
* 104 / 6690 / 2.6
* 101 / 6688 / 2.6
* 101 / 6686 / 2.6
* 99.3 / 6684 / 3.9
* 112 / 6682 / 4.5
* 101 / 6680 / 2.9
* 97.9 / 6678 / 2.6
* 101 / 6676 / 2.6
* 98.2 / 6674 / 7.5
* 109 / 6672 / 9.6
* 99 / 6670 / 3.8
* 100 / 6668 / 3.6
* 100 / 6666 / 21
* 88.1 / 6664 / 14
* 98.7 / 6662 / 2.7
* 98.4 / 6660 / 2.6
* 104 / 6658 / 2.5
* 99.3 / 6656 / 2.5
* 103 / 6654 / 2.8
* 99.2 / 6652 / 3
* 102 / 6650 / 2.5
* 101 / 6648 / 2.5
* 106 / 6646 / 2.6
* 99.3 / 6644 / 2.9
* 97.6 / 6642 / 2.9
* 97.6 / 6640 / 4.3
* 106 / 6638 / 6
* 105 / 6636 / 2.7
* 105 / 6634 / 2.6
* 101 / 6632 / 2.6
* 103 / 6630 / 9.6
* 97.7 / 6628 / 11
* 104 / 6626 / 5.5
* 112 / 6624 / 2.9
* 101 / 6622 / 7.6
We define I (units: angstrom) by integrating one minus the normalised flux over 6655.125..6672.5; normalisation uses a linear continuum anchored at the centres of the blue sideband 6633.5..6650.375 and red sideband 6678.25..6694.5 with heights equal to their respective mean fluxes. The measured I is 0.6 angstrom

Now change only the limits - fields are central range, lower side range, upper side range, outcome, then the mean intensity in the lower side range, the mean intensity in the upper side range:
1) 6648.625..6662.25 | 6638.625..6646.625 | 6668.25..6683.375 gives 0.03 angstrom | 100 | 102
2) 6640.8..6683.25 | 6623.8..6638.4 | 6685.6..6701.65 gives 1.17 angstrom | 104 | 103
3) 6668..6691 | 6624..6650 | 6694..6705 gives 0.18 angstrom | 102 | 103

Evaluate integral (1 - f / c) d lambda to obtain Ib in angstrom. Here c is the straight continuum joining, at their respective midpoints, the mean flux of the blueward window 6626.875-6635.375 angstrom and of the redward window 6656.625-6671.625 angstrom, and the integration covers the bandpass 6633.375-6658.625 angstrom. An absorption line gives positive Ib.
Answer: -0.3 angstrom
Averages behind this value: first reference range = 102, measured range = 102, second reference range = 98.8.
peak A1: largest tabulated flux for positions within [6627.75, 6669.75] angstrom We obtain 106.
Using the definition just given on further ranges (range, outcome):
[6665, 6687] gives 112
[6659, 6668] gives 100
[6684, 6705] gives 110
